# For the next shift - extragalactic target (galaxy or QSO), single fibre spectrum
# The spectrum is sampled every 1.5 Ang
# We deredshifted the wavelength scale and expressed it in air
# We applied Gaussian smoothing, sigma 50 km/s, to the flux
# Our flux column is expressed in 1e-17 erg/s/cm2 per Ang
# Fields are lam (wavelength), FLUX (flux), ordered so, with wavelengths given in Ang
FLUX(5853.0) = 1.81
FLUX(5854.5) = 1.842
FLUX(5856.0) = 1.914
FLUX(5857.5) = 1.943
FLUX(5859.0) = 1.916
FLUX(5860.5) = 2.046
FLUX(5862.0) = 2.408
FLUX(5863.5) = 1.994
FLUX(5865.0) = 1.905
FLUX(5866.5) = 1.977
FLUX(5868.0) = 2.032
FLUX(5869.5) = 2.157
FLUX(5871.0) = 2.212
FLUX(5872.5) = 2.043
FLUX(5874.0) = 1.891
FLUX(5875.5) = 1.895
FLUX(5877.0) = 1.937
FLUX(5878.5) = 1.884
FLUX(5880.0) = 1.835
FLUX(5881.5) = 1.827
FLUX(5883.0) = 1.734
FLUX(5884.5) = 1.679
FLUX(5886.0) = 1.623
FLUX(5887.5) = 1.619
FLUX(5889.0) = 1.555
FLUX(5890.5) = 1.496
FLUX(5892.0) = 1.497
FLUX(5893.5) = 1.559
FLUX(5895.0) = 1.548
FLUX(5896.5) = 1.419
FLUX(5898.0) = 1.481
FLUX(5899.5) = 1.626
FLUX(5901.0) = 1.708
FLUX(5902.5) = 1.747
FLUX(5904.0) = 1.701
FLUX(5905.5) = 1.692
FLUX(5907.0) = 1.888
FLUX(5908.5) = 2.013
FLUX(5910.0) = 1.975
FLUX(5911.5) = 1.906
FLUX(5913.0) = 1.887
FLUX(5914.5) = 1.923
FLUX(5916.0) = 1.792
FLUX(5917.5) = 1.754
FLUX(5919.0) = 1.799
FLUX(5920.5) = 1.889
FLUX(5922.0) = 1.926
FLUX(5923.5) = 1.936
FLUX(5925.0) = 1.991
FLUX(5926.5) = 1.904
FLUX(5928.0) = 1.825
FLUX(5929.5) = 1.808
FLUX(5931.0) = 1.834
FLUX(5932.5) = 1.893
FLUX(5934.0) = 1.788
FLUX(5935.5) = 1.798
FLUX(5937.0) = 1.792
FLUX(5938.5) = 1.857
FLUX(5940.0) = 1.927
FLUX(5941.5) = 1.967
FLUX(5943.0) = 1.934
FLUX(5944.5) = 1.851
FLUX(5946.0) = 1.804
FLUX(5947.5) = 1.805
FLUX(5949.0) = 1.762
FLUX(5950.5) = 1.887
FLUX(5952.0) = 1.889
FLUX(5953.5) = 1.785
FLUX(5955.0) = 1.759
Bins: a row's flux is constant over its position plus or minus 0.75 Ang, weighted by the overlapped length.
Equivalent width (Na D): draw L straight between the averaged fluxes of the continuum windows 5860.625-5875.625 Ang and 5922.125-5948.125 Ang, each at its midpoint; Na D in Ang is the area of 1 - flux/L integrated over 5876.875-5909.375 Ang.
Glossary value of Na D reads 5.0 Ang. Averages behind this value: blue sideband 2.06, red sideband 1.87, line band 1.68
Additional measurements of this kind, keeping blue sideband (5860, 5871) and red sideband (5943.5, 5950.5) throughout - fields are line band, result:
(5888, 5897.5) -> 2.29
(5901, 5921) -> 1.01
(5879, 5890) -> 1.78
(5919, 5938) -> 0.17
